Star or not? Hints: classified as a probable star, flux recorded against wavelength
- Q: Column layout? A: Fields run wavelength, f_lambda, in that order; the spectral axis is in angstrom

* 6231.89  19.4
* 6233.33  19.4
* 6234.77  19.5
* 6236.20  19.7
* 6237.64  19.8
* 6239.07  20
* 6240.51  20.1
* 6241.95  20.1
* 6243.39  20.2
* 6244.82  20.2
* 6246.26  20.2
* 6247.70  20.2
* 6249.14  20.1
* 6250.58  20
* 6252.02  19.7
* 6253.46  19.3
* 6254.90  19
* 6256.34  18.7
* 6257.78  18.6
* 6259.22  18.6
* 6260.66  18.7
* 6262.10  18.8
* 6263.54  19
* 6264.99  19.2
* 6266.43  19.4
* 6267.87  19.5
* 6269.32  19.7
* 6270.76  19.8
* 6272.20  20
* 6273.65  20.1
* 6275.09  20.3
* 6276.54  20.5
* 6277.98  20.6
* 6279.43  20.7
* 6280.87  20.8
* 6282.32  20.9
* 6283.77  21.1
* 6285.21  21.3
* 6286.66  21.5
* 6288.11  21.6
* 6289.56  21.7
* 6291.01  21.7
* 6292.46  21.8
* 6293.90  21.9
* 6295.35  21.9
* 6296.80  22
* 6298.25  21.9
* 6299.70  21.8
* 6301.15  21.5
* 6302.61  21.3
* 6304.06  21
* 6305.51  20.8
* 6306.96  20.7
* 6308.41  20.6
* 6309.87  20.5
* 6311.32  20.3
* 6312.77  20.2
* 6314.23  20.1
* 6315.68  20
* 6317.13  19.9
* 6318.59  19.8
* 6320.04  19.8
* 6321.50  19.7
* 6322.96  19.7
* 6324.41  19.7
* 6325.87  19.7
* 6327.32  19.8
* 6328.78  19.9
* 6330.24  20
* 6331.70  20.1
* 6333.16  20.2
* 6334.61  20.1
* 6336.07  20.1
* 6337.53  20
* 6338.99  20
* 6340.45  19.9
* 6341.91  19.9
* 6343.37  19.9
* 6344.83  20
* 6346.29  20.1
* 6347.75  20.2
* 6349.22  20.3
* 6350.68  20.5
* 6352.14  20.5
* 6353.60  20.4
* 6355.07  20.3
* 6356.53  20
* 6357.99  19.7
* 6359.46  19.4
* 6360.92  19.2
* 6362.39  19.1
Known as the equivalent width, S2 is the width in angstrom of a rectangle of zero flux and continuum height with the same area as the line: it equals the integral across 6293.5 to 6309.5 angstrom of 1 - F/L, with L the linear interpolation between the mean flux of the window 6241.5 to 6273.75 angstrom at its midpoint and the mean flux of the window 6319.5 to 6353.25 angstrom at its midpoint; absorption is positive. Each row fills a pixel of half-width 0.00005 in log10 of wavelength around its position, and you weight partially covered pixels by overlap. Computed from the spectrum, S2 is -1.28 angstrom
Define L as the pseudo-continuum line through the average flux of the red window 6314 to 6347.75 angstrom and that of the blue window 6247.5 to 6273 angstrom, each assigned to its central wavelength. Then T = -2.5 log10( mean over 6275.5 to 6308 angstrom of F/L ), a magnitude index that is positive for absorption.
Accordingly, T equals -0.09 mag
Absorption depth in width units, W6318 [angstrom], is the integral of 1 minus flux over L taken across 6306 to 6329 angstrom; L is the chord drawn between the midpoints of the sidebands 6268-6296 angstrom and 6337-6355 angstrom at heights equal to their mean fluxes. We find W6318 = 0.5 angstrom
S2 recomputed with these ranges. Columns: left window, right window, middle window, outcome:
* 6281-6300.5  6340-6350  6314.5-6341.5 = 0.81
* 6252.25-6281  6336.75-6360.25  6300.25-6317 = -0.68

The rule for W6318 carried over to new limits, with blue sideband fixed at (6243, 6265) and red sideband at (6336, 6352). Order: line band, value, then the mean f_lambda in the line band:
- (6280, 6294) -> -1.2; 21.4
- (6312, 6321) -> 0.0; 20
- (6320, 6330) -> 0.1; 19.8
